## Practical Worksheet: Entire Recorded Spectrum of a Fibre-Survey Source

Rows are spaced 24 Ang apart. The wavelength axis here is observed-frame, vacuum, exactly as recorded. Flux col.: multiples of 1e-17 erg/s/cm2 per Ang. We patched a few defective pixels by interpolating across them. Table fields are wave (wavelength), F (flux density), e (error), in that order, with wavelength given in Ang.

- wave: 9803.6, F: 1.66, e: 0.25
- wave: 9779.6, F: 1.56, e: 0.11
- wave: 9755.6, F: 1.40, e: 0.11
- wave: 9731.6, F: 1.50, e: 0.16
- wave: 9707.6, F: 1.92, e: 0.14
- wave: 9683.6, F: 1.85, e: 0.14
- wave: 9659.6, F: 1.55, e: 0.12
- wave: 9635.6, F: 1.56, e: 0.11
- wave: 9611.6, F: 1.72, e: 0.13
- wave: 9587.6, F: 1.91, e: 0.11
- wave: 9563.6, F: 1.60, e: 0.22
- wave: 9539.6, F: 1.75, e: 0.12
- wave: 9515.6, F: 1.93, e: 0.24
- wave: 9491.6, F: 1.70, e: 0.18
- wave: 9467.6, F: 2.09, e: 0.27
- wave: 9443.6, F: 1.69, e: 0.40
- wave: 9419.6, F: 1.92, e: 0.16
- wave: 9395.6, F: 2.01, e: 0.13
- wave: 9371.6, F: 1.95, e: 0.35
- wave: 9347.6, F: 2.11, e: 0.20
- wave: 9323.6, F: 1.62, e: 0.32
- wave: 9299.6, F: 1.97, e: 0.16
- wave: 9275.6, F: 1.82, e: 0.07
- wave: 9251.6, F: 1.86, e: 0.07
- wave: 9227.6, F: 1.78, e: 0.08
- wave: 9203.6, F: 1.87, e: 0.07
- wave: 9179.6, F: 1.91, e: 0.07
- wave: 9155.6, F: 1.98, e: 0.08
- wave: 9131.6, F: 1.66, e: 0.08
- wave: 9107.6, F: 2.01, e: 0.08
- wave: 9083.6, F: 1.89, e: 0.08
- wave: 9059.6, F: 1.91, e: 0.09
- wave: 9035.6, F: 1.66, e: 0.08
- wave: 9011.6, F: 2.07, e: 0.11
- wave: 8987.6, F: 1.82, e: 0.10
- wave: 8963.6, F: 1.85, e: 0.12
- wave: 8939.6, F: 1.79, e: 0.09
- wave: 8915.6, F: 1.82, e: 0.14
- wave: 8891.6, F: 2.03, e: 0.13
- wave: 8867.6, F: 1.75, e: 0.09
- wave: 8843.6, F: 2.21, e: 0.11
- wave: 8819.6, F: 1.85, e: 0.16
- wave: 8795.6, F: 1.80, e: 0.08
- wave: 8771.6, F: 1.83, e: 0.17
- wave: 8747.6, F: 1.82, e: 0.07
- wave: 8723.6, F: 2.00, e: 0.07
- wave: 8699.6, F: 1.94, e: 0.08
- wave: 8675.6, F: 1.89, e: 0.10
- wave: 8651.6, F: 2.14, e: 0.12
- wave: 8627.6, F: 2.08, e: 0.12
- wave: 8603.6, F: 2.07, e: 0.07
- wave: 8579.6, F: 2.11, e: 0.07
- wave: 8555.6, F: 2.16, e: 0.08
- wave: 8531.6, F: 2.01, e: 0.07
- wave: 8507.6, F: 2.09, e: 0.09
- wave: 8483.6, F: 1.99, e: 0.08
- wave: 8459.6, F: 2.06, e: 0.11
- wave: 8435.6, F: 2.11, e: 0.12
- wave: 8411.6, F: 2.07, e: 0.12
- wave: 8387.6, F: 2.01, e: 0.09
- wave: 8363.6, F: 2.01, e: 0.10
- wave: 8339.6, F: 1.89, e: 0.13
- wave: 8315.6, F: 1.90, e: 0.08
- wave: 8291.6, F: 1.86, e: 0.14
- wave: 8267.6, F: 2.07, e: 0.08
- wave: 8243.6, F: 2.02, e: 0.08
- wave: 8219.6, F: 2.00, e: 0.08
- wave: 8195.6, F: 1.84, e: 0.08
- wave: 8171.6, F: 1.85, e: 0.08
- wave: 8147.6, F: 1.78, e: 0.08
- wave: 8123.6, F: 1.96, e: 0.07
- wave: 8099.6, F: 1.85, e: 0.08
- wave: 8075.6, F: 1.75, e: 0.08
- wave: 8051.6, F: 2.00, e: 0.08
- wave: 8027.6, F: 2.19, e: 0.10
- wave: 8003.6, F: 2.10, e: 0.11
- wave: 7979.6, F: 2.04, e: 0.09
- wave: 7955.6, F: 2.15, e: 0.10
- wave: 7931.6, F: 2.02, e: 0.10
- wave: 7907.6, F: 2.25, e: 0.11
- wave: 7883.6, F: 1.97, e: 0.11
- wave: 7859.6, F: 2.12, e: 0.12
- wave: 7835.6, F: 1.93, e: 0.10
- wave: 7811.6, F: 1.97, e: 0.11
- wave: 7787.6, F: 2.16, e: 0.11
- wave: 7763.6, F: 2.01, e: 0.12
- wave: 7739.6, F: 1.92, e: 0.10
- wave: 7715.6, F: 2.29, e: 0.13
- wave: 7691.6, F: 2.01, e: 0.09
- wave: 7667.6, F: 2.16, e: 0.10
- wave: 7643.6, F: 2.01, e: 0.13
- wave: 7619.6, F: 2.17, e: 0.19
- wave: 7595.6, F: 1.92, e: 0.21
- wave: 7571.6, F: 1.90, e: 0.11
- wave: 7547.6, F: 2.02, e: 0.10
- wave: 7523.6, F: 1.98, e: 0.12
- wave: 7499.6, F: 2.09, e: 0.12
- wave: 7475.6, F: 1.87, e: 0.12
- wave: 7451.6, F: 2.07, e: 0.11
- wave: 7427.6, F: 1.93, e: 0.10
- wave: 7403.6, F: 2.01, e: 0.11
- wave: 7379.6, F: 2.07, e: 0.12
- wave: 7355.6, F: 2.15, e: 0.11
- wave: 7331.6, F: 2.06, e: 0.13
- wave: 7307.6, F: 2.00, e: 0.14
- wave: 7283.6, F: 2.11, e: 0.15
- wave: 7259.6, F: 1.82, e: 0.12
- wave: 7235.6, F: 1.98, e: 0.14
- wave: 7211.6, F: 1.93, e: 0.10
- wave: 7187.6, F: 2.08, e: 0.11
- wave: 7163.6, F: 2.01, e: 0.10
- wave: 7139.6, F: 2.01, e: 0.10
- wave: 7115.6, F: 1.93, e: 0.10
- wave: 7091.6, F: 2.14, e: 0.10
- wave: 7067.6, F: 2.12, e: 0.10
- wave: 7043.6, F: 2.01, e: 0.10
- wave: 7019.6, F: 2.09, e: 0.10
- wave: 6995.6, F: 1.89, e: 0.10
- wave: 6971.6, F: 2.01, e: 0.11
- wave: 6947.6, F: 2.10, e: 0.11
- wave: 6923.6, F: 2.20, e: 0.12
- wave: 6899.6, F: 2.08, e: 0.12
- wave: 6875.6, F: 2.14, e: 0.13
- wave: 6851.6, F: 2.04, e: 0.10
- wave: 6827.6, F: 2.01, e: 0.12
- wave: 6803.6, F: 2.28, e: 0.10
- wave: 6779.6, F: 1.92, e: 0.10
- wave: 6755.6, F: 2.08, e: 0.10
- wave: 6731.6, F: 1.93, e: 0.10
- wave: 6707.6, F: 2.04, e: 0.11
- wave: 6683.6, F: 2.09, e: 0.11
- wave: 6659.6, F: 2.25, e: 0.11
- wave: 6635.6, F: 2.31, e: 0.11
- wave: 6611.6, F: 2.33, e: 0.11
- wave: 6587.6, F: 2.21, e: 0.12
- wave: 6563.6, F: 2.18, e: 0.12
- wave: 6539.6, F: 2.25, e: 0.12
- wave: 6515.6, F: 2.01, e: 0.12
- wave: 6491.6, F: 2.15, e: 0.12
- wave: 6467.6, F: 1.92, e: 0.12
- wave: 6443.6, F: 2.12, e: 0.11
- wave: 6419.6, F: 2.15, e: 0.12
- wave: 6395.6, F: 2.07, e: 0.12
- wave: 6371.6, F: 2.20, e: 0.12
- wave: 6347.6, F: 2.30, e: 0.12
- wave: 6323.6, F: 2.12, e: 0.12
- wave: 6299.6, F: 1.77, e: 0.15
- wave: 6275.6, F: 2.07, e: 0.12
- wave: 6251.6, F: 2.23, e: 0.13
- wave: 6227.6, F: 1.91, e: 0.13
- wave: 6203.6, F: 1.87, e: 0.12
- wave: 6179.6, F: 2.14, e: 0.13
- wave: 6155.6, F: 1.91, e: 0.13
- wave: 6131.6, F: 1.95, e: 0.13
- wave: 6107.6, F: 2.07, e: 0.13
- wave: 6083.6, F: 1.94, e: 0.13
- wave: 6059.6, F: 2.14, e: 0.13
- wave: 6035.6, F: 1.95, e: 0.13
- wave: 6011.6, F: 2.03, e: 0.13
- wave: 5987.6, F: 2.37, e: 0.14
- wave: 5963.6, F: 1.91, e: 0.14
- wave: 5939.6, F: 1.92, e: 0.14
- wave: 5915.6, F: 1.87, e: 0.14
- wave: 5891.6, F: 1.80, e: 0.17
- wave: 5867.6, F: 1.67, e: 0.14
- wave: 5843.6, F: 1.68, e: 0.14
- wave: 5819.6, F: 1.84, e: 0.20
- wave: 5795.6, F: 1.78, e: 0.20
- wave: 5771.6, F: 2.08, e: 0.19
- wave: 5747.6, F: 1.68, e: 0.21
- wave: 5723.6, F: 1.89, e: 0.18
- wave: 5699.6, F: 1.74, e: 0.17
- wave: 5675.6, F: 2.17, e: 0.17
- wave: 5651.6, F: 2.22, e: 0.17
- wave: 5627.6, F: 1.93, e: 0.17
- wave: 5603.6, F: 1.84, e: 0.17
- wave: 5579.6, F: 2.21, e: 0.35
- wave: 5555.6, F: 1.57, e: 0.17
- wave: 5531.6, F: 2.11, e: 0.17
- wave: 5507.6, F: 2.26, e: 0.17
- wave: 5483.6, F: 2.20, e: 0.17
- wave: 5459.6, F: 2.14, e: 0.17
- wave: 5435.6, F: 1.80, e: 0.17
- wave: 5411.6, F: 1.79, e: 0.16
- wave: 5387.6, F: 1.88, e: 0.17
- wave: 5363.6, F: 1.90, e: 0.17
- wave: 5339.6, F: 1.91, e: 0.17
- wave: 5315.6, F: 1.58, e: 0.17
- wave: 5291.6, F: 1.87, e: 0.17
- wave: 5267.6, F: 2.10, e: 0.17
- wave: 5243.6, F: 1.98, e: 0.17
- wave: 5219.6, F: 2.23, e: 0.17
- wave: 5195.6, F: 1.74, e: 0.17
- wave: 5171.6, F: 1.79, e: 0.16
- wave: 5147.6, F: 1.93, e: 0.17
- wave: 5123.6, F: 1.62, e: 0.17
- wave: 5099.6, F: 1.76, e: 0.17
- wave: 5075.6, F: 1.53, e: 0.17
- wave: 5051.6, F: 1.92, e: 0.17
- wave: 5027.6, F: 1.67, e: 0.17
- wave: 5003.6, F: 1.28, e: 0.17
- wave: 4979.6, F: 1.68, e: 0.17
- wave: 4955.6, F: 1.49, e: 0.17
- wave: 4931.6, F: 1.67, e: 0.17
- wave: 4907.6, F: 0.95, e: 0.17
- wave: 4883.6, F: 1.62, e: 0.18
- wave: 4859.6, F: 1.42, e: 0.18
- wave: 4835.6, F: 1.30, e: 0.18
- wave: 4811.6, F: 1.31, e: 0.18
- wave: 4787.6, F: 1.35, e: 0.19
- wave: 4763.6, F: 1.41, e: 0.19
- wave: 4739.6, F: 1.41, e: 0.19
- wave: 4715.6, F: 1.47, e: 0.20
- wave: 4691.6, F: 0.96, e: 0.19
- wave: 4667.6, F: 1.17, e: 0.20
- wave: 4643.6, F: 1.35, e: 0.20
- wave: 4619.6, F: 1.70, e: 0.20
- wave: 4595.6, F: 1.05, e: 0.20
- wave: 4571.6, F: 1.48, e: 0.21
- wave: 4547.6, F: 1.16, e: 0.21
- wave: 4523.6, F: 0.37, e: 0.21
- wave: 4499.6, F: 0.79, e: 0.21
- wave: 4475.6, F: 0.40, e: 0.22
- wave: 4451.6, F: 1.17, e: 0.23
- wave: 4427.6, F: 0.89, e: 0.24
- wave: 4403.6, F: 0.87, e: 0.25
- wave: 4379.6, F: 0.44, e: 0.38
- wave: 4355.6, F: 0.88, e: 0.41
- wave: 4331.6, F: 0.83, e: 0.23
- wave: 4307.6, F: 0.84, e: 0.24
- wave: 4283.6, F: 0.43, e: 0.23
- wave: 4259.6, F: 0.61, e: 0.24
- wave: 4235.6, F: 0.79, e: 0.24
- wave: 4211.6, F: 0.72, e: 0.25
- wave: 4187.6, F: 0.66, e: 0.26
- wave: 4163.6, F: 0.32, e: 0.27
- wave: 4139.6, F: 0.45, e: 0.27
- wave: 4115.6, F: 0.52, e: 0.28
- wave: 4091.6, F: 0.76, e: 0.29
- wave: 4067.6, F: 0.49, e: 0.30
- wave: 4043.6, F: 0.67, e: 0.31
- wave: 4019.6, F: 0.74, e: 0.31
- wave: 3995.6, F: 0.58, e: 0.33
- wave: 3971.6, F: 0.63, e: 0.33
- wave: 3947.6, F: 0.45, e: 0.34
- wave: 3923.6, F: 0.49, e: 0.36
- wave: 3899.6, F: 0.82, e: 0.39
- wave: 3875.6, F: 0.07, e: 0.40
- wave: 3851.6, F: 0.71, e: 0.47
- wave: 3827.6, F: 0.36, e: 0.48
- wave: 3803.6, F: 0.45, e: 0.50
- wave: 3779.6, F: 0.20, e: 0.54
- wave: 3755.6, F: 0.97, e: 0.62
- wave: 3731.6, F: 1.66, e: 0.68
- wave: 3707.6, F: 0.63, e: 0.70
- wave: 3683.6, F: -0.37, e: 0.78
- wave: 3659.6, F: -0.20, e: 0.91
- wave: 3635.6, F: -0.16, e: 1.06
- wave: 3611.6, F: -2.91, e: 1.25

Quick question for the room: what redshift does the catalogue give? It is 0.14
